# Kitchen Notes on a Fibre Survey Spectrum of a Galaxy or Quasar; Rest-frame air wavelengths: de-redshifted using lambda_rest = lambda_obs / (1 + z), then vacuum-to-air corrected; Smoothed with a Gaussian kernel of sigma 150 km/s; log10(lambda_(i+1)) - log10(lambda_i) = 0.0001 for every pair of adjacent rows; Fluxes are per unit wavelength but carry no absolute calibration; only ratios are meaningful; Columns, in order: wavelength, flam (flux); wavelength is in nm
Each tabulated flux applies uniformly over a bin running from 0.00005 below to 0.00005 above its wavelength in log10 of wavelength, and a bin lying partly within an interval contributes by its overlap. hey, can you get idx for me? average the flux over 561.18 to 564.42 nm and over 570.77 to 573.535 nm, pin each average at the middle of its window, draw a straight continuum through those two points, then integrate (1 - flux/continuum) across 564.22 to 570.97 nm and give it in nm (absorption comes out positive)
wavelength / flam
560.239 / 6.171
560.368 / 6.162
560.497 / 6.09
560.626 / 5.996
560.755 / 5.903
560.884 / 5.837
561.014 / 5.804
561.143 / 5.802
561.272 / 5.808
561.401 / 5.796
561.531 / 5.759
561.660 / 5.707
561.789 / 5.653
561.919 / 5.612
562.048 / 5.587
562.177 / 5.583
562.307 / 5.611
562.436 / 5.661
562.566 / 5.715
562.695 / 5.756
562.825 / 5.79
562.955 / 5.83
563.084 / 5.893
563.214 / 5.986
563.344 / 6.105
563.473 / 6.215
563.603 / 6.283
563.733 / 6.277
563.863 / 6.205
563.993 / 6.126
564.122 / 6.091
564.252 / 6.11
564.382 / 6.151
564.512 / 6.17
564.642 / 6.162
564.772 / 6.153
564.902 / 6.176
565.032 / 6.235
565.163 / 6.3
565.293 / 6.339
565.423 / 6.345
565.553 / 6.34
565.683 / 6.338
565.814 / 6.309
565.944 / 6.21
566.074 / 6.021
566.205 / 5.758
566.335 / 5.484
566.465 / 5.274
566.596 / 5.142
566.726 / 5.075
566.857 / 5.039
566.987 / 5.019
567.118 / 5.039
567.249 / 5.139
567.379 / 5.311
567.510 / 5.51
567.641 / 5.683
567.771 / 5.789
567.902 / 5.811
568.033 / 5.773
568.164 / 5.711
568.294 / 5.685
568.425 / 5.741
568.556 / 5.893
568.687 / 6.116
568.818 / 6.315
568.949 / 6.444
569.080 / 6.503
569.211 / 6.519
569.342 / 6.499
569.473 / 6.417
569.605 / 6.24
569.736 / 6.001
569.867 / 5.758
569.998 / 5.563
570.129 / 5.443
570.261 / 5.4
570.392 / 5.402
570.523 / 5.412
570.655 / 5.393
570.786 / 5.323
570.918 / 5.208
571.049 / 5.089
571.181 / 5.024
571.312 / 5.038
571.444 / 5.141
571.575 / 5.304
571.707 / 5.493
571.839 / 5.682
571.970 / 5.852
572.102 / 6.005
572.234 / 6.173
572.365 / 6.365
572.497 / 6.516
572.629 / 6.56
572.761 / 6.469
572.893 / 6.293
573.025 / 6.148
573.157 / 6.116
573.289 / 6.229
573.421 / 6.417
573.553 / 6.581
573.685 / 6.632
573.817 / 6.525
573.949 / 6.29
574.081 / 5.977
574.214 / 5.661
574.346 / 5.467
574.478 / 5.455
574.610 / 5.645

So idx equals 0.05 nm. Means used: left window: 5.89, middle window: 5.83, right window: 5.85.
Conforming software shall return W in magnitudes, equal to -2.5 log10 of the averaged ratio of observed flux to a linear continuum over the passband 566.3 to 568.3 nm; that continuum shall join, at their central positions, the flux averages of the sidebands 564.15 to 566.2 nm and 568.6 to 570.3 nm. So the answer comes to 0.14 mag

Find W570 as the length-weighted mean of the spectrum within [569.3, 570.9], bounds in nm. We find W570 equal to 5.71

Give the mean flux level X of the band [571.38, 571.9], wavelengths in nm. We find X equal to 5.4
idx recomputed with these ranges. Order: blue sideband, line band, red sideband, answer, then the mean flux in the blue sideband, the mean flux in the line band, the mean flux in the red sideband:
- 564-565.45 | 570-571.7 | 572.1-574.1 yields 0.28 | 6.2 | 5.28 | 6.35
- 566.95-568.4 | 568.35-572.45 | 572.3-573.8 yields 0.12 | 5.51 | 5.77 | 6.4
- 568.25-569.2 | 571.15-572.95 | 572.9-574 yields 0.12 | 6.13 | 5.87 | 6.37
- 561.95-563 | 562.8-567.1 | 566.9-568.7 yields -0.25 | 5.69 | 5.96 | 5.57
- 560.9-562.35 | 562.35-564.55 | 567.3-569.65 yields -0.09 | 5.71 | 6.02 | 5.99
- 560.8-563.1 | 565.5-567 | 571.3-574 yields 0.05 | 5.73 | 5.69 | 6.11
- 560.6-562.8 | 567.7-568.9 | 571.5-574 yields 0.03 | 5.74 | 5.88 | 6.19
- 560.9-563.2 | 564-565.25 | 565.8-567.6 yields -0.14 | 5.73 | 6.17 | 5.43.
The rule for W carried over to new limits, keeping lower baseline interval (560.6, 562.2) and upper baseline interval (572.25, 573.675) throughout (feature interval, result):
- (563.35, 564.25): -0.055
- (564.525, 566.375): -0.034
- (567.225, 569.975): 0.034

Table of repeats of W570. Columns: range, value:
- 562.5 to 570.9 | 5.87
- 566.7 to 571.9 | 5.63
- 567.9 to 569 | 5.94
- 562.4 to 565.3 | 6.07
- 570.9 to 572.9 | 5.76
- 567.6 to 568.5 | 5.75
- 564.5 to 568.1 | 5.78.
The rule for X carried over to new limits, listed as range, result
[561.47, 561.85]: 5.72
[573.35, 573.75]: 6.54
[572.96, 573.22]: 6.13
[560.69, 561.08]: 5.84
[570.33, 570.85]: 5.38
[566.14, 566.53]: 5.52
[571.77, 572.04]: 5.77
